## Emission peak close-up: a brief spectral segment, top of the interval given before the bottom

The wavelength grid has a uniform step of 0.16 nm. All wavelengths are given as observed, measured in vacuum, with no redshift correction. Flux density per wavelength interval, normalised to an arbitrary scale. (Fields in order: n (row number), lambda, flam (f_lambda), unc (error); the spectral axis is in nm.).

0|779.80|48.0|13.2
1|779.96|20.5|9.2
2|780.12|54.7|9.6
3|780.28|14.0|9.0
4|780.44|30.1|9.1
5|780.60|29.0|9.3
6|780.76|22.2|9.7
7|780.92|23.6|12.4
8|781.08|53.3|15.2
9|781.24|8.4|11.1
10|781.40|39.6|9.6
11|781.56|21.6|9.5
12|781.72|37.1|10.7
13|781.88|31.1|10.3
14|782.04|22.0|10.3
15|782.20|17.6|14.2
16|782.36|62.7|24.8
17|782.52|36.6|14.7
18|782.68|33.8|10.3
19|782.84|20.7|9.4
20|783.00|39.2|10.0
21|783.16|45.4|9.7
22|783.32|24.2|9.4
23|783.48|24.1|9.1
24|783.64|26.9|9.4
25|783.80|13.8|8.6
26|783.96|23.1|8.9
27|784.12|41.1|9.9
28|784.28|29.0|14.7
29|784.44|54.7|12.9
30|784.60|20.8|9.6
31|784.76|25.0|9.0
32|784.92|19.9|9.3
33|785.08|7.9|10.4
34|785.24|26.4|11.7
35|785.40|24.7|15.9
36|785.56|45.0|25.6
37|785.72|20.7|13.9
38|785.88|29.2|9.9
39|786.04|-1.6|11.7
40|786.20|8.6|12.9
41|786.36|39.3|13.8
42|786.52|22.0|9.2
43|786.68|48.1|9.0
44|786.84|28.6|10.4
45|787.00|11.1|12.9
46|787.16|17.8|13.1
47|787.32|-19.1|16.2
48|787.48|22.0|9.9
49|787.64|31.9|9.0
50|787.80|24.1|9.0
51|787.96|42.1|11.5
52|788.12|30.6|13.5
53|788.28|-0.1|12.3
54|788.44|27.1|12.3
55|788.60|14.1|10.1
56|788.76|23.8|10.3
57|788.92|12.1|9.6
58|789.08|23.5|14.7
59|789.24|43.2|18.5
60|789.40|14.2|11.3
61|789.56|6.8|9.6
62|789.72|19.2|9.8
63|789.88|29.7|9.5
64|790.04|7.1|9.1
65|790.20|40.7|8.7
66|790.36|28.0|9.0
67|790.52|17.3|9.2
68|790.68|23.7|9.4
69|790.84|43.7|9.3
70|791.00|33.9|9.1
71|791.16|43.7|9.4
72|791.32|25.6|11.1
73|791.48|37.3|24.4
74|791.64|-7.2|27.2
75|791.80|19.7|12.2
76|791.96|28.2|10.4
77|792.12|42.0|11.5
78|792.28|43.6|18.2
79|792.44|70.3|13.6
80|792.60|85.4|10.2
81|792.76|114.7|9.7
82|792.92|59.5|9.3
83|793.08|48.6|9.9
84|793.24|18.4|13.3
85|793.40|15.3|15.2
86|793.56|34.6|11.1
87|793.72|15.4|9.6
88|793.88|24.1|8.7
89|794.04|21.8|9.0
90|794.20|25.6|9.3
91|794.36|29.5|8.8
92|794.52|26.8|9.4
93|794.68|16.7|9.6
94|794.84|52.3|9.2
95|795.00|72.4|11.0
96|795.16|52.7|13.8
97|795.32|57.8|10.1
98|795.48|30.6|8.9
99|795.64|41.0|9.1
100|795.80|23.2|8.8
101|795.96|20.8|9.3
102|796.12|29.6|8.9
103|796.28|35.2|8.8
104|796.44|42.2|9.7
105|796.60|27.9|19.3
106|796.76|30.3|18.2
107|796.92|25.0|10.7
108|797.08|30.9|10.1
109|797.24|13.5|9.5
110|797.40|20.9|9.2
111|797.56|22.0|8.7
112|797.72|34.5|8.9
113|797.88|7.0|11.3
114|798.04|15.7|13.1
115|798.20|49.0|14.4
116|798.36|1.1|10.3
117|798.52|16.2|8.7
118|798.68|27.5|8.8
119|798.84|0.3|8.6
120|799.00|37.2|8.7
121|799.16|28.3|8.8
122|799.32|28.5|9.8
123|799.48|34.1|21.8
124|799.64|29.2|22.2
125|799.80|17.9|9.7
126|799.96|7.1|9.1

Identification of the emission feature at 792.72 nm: H-alpha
